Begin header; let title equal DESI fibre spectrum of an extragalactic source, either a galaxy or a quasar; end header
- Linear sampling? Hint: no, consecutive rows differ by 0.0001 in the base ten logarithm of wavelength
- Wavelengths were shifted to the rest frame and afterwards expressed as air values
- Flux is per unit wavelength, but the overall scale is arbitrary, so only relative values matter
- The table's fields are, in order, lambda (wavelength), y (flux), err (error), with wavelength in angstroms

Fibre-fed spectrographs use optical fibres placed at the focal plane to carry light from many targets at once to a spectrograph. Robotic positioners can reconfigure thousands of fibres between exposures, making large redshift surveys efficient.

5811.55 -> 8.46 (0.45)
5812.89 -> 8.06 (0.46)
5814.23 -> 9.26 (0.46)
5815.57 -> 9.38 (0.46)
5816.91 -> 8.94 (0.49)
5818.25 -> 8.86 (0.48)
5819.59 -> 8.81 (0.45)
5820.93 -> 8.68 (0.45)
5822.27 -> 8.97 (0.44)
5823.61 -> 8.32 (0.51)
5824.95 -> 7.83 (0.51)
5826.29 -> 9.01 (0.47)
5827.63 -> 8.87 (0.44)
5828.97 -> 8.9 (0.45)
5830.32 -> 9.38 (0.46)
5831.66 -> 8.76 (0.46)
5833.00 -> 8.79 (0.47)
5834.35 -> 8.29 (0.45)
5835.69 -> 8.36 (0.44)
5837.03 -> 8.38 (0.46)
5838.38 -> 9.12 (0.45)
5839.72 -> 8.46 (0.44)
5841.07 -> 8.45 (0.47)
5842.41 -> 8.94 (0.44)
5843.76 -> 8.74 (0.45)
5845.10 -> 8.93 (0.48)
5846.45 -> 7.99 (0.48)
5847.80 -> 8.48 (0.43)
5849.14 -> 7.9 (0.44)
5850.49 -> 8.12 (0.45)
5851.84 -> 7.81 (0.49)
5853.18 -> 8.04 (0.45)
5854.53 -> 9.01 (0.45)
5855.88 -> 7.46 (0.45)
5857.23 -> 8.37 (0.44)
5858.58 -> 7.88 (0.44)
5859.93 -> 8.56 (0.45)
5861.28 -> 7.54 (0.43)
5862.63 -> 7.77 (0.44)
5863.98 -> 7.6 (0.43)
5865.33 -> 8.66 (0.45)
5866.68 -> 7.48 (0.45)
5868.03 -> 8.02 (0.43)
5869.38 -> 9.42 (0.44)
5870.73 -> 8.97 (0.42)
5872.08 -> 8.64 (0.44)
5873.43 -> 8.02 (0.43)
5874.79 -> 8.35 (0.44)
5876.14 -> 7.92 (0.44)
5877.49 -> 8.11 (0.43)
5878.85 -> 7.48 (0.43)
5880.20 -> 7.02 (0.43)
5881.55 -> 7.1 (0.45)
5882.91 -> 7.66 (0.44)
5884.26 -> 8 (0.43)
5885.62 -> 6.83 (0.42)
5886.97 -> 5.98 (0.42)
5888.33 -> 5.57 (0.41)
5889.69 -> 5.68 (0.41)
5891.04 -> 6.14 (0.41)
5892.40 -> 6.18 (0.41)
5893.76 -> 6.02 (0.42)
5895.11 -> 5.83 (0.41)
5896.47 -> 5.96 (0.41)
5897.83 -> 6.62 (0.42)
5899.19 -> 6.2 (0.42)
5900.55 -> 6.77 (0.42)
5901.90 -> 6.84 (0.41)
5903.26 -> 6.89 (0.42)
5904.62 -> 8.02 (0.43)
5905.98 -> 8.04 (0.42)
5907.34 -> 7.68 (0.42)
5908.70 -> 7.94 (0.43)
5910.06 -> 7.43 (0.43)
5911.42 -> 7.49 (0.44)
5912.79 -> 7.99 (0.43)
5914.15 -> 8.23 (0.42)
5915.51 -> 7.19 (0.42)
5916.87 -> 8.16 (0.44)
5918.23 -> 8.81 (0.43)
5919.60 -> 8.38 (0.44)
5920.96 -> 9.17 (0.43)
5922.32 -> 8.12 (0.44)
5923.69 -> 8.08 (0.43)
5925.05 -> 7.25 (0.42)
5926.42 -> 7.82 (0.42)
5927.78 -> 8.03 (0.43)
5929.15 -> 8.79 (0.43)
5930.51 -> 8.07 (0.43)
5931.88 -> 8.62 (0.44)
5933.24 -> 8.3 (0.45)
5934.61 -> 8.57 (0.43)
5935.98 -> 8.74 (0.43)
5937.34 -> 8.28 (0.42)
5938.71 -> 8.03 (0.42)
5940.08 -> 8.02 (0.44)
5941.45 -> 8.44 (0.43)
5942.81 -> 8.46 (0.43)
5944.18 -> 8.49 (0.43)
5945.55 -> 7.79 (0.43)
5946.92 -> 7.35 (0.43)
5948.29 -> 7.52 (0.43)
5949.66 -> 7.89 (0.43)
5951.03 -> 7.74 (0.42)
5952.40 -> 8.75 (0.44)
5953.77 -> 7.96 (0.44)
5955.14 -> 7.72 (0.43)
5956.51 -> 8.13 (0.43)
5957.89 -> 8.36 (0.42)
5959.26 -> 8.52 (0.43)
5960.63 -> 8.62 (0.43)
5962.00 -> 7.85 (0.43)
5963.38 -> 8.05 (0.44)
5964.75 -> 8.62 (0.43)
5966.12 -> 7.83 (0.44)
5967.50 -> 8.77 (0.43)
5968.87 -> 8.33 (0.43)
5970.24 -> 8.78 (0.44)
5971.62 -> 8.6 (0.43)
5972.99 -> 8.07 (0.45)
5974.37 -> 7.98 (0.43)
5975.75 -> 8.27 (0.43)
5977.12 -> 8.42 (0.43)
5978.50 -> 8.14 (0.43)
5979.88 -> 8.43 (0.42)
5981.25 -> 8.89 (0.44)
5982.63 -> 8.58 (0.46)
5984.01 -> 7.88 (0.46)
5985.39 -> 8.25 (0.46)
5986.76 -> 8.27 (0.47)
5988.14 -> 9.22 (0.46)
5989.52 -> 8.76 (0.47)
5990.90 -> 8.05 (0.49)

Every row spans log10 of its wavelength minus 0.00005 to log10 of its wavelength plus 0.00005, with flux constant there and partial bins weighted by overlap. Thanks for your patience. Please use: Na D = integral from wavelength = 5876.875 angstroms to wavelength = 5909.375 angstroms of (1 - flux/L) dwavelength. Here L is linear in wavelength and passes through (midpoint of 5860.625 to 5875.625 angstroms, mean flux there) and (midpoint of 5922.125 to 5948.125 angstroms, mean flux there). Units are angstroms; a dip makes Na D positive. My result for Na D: 5.33 angstroms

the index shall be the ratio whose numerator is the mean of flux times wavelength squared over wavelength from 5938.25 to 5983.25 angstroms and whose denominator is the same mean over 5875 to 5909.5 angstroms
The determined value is 1.2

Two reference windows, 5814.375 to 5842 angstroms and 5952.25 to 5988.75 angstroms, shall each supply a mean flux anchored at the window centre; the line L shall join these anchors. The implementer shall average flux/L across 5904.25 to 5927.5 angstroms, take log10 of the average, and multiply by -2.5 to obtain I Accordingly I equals 0.07 mag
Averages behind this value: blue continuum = 8.74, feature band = 7.99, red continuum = 8.34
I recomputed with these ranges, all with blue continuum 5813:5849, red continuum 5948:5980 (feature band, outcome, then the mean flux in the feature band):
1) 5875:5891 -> 0.21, 7.04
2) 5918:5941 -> 0.01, 8.29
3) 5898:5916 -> 0.14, 7.42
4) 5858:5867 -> 0.08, 7.94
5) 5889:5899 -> 0.36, 6.07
